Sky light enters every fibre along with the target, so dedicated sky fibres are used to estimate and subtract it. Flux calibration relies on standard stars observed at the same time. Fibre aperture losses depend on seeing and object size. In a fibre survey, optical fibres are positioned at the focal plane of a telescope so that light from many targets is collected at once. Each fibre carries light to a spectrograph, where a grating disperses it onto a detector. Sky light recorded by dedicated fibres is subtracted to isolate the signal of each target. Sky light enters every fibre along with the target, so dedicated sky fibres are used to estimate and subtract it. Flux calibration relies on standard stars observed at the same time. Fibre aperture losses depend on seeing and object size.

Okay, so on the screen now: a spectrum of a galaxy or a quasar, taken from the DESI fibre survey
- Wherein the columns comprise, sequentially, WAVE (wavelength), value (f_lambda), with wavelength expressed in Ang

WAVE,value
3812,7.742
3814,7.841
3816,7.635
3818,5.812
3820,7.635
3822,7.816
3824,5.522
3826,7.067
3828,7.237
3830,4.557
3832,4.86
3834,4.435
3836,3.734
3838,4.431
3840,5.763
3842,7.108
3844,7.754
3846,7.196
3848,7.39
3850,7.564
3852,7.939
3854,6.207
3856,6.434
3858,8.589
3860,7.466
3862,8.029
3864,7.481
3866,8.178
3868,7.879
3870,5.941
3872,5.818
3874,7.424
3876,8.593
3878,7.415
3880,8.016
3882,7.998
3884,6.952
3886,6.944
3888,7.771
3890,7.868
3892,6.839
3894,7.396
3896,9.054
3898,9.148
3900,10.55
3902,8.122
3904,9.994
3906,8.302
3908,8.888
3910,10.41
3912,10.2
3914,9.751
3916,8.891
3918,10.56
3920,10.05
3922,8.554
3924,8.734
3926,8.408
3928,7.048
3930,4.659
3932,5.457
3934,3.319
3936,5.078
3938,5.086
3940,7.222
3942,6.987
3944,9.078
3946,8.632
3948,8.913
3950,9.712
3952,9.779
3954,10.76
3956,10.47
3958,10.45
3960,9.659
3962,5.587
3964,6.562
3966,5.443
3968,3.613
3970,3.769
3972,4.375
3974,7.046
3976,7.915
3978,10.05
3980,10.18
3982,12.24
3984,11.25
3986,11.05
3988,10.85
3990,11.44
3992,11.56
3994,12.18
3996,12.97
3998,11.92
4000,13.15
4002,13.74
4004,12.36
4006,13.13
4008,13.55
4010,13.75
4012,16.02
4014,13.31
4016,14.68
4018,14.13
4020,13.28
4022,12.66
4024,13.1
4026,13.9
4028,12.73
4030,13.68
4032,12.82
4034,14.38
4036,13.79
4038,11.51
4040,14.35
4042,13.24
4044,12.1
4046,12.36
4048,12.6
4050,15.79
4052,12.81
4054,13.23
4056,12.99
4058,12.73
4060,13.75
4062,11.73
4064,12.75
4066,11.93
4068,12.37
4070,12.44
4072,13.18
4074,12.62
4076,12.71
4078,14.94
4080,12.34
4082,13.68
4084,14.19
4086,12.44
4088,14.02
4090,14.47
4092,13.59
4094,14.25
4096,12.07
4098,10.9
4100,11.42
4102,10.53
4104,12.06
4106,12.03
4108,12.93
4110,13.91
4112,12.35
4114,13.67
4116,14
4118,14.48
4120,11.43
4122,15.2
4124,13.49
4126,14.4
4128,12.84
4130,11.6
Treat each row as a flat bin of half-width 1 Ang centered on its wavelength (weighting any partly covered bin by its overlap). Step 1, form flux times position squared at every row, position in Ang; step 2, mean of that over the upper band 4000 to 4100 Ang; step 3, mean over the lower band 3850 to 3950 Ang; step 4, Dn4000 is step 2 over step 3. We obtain 1.81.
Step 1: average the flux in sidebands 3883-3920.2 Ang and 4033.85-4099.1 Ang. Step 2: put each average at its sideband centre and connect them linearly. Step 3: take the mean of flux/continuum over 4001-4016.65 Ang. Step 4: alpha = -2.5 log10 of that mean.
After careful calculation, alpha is -0.19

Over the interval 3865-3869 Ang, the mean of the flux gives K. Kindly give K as 8.03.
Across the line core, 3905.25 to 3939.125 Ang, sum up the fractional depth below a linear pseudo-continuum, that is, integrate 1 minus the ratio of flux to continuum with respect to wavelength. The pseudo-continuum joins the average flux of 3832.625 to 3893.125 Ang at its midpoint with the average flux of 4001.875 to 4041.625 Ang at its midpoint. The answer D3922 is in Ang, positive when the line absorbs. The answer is 5.46 Ang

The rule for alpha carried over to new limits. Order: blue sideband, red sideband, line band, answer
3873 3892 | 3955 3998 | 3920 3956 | 0.11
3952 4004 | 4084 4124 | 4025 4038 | -0.21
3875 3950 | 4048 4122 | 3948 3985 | 0.16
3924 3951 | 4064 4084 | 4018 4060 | -0.16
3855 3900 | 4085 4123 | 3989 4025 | -0.23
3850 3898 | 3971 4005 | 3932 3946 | 0.45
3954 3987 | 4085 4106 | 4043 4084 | -0.14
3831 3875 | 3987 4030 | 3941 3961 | 0.14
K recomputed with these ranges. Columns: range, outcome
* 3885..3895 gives 7.36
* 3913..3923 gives 9.56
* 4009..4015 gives 14.4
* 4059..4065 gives 12.7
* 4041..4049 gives 12.6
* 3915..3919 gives 9.73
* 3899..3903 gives 9.34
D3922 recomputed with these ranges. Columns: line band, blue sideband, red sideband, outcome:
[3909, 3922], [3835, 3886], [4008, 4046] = -0.94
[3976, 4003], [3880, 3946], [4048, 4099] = -2.97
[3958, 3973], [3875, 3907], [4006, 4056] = 6.91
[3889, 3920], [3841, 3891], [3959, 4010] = -3.18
